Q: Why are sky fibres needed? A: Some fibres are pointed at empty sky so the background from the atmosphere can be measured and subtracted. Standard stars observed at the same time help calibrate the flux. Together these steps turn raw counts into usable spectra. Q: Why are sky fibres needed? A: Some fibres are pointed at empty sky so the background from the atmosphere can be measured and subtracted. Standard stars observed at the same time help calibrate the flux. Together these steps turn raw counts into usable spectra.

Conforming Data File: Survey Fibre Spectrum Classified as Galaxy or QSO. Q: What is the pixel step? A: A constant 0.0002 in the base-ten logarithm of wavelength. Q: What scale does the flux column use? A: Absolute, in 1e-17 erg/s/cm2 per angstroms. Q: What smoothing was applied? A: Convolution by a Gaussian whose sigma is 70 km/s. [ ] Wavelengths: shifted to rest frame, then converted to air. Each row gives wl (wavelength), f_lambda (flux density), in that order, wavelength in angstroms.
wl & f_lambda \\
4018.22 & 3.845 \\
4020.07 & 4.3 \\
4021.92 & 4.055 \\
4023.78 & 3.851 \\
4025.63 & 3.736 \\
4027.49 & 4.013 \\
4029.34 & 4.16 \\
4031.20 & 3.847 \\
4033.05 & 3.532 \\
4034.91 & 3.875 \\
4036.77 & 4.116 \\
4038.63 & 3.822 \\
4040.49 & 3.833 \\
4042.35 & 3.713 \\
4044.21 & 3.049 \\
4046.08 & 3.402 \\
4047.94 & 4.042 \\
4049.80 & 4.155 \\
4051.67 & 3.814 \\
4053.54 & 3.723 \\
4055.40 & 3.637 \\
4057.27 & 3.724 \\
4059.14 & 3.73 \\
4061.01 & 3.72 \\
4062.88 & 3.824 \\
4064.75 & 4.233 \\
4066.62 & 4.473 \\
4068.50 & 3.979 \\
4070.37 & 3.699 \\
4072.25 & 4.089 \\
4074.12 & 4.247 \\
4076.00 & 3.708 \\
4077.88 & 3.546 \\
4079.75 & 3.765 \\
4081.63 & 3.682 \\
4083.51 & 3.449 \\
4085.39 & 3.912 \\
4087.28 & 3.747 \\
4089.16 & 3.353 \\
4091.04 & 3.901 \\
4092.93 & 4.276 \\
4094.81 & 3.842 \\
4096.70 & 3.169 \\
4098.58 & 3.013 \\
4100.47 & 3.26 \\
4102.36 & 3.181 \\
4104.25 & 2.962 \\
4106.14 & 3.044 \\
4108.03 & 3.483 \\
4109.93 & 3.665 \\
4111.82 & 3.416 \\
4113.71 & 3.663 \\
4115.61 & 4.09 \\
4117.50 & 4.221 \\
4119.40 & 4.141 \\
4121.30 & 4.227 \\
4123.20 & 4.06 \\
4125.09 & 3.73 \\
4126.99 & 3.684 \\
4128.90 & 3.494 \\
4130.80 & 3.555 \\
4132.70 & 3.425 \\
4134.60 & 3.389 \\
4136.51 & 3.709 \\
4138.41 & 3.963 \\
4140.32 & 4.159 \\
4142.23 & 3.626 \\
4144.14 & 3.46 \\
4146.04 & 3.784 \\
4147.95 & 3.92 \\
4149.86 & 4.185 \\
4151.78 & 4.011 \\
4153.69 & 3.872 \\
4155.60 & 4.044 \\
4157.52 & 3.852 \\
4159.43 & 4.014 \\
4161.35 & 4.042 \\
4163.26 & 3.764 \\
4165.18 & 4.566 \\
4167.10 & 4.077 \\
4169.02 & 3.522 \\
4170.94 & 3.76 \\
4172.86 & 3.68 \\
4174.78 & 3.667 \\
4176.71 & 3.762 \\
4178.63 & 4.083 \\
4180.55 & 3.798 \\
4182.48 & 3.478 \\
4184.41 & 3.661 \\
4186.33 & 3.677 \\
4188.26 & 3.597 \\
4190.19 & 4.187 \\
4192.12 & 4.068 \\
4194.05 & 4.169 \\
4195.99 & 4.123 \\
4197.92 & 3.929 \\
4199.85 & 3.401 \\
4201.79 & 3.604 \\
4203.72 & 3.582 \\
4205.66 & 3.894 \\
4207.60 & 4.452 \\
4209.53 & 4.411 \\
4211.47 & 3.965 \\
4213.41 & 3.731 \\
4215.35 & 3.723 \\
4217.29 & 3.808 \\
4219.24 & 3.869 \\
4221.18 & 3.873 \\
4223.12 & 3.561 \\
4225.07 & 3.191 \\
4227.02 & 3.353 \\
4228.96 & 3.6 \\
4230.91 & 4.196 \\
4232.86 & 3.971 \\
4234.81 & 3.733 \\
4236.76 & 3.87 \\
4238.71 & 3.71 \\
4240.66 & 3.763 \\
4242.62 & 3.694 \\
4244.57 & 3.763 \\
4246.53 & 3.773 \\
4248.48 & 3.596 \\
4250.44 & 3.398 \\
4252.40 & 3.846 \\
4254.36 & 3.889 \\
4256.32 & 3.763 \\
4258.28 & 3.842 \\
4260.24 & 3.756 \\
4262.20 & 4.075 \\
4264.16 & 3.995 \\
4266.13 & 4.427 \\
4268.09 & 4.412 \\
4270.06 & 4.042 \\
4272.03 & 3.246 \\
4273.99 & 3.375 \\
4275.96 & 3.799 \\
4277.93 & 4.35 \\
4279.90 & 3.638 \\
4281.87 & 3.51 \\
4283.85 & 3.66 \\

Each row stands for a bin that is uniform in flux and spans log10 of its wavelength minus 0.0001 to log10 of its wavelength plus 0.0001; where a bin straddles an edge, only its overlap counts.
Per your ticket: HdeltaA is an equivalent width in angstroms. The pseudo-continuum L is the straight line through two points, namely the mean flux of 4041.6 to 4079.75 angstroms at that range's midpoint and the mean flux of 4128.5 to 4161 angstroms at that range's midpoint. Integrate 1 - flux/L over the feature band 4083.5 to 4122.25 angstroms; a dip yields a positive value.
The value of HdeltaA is 1.9 angstroms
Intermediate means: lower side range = 3.83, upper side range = 3.8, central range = 3.62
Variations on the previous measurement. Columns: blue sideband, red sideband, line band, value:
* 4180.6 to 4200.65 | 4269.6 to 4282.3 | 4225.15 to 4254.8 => 0.3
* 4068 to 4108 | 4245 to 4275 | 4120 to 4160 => -1.6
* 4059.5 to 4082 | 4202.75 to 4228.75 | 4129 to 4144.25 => 0.8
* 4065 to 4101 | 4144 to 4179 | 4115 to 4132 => -0.3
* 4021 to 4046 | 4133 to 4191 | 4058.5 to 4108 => 1.7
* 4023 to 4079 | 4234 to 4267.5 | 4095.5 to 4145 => 2.9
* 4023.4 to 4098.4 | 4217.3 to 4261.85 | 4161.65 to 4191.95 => -0.6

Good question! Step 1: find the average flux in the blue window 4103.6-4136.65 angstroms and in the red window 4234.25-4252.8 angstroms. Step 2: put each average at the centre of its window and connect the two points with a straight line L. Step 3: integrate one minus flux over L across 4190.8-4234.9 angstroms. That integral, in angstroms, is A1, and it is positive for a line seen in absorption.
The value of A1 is -1.7 angstroms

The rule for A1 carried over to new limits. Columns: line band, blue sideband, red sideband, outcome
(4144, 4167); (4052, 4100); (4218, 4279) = -1.2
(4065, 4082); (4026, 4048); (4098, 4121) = -1.3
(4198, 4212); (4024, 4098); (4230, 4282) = -0.3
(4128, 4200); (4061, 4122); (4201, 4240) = -1.2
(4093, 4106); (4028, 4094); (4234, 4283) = 1.8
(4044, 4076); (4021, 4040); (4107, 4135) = -0.2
